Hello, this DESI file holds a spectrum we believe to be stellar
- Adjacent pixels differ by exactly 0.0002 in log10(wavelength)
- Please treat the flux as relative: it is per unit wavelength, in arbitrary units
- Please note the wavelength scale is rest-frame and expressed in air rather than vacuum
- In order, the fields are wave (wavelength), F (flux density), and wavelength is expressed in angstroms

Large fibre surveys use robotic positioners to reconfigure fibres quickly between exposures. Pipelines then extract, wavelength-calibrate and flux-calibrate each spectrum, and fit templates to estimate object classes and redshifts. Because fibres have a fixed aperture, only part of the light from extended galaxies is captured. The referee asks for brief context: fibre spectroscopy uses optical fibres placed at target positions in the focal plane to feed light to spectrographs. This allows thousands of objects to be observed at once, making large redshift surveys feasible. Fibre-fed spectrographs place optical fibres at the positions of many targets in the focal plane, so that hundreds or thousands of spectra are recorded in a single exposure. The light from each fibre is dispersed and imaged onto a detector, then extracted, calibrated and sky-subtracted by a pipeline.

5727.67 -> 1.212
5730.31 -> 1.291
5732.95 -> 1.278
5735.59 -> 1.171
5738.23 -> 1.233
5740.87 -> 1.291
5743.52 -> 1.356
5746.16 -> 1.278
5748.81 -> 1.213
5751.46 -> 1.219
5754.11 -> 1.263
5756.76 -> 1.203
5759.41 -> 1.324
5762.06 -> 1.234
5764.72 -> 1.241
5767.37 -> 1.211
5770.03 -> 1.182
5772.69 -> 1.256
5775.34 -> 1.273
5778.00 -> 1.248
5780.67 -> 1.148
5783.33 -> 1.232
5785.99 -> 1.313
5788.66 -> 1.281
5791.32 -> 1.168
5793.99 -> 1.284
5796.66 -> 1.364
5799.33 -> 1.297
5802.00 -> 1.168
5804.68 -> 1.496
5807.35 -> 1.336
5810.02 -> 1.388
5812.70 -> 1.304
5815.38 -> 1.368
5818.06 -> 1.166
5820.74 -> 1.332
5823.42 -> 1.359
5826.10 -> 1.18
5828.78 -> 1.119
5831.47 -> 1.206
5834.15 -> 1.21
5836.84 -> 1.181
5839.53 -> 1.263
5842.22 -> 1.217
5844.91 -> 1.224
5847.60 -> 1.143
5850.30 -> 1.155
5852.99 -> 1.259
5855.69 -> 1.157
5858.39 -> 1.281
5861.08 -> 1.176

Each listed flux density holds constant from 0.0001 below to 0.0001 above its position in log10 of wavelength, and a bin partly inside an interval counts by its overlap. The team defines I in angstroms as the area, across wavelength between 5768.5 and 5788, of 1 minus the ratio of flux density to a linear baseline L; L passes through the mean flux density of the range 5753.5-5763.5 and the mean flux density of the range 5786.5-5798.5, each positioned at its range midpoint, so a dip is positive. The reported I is 0.5 angstroms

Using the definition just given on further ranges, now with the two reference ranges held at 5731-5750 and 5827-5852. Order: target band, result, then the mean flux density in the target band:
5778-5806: -1.1 angstroms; 1.27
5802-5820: -1.7 angstroms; 1.33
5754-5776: 0.1 angstroms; 1.24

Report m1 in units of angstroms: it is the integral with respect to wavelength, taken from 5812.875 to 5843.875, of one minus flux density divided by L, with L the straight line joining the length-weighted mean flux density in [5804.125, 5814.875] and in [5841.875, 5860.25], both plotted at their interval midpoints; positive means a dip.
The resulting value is 1.4 angstroms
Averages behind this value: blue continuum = 1.37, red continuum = 1.2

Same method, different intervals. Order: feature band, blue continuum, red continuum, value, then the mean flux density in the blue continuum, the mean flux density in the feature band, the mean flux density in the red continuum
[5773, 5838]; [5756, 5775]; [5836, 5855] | -2.4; 1.24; 1.27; 1.2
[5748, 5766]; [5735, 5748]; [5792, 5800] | 0.5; 1.27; 1.24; 1.3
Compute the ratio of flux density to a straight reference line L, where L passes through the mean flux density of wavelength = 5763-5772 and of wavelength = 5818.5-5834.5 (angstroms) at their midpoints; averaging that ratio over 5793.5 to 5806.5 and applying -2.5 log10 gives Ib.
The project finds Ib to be -0.09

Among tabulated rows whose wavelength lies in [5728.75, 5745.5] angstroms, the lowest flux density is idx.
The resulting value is 1.171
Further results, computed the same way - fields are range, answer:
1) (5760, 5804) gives 1.148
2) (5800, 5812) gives 1.168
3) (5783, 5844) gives 1.119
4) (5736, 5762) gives 1.203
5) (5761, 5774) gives 1.182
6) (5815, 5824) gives 1.166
